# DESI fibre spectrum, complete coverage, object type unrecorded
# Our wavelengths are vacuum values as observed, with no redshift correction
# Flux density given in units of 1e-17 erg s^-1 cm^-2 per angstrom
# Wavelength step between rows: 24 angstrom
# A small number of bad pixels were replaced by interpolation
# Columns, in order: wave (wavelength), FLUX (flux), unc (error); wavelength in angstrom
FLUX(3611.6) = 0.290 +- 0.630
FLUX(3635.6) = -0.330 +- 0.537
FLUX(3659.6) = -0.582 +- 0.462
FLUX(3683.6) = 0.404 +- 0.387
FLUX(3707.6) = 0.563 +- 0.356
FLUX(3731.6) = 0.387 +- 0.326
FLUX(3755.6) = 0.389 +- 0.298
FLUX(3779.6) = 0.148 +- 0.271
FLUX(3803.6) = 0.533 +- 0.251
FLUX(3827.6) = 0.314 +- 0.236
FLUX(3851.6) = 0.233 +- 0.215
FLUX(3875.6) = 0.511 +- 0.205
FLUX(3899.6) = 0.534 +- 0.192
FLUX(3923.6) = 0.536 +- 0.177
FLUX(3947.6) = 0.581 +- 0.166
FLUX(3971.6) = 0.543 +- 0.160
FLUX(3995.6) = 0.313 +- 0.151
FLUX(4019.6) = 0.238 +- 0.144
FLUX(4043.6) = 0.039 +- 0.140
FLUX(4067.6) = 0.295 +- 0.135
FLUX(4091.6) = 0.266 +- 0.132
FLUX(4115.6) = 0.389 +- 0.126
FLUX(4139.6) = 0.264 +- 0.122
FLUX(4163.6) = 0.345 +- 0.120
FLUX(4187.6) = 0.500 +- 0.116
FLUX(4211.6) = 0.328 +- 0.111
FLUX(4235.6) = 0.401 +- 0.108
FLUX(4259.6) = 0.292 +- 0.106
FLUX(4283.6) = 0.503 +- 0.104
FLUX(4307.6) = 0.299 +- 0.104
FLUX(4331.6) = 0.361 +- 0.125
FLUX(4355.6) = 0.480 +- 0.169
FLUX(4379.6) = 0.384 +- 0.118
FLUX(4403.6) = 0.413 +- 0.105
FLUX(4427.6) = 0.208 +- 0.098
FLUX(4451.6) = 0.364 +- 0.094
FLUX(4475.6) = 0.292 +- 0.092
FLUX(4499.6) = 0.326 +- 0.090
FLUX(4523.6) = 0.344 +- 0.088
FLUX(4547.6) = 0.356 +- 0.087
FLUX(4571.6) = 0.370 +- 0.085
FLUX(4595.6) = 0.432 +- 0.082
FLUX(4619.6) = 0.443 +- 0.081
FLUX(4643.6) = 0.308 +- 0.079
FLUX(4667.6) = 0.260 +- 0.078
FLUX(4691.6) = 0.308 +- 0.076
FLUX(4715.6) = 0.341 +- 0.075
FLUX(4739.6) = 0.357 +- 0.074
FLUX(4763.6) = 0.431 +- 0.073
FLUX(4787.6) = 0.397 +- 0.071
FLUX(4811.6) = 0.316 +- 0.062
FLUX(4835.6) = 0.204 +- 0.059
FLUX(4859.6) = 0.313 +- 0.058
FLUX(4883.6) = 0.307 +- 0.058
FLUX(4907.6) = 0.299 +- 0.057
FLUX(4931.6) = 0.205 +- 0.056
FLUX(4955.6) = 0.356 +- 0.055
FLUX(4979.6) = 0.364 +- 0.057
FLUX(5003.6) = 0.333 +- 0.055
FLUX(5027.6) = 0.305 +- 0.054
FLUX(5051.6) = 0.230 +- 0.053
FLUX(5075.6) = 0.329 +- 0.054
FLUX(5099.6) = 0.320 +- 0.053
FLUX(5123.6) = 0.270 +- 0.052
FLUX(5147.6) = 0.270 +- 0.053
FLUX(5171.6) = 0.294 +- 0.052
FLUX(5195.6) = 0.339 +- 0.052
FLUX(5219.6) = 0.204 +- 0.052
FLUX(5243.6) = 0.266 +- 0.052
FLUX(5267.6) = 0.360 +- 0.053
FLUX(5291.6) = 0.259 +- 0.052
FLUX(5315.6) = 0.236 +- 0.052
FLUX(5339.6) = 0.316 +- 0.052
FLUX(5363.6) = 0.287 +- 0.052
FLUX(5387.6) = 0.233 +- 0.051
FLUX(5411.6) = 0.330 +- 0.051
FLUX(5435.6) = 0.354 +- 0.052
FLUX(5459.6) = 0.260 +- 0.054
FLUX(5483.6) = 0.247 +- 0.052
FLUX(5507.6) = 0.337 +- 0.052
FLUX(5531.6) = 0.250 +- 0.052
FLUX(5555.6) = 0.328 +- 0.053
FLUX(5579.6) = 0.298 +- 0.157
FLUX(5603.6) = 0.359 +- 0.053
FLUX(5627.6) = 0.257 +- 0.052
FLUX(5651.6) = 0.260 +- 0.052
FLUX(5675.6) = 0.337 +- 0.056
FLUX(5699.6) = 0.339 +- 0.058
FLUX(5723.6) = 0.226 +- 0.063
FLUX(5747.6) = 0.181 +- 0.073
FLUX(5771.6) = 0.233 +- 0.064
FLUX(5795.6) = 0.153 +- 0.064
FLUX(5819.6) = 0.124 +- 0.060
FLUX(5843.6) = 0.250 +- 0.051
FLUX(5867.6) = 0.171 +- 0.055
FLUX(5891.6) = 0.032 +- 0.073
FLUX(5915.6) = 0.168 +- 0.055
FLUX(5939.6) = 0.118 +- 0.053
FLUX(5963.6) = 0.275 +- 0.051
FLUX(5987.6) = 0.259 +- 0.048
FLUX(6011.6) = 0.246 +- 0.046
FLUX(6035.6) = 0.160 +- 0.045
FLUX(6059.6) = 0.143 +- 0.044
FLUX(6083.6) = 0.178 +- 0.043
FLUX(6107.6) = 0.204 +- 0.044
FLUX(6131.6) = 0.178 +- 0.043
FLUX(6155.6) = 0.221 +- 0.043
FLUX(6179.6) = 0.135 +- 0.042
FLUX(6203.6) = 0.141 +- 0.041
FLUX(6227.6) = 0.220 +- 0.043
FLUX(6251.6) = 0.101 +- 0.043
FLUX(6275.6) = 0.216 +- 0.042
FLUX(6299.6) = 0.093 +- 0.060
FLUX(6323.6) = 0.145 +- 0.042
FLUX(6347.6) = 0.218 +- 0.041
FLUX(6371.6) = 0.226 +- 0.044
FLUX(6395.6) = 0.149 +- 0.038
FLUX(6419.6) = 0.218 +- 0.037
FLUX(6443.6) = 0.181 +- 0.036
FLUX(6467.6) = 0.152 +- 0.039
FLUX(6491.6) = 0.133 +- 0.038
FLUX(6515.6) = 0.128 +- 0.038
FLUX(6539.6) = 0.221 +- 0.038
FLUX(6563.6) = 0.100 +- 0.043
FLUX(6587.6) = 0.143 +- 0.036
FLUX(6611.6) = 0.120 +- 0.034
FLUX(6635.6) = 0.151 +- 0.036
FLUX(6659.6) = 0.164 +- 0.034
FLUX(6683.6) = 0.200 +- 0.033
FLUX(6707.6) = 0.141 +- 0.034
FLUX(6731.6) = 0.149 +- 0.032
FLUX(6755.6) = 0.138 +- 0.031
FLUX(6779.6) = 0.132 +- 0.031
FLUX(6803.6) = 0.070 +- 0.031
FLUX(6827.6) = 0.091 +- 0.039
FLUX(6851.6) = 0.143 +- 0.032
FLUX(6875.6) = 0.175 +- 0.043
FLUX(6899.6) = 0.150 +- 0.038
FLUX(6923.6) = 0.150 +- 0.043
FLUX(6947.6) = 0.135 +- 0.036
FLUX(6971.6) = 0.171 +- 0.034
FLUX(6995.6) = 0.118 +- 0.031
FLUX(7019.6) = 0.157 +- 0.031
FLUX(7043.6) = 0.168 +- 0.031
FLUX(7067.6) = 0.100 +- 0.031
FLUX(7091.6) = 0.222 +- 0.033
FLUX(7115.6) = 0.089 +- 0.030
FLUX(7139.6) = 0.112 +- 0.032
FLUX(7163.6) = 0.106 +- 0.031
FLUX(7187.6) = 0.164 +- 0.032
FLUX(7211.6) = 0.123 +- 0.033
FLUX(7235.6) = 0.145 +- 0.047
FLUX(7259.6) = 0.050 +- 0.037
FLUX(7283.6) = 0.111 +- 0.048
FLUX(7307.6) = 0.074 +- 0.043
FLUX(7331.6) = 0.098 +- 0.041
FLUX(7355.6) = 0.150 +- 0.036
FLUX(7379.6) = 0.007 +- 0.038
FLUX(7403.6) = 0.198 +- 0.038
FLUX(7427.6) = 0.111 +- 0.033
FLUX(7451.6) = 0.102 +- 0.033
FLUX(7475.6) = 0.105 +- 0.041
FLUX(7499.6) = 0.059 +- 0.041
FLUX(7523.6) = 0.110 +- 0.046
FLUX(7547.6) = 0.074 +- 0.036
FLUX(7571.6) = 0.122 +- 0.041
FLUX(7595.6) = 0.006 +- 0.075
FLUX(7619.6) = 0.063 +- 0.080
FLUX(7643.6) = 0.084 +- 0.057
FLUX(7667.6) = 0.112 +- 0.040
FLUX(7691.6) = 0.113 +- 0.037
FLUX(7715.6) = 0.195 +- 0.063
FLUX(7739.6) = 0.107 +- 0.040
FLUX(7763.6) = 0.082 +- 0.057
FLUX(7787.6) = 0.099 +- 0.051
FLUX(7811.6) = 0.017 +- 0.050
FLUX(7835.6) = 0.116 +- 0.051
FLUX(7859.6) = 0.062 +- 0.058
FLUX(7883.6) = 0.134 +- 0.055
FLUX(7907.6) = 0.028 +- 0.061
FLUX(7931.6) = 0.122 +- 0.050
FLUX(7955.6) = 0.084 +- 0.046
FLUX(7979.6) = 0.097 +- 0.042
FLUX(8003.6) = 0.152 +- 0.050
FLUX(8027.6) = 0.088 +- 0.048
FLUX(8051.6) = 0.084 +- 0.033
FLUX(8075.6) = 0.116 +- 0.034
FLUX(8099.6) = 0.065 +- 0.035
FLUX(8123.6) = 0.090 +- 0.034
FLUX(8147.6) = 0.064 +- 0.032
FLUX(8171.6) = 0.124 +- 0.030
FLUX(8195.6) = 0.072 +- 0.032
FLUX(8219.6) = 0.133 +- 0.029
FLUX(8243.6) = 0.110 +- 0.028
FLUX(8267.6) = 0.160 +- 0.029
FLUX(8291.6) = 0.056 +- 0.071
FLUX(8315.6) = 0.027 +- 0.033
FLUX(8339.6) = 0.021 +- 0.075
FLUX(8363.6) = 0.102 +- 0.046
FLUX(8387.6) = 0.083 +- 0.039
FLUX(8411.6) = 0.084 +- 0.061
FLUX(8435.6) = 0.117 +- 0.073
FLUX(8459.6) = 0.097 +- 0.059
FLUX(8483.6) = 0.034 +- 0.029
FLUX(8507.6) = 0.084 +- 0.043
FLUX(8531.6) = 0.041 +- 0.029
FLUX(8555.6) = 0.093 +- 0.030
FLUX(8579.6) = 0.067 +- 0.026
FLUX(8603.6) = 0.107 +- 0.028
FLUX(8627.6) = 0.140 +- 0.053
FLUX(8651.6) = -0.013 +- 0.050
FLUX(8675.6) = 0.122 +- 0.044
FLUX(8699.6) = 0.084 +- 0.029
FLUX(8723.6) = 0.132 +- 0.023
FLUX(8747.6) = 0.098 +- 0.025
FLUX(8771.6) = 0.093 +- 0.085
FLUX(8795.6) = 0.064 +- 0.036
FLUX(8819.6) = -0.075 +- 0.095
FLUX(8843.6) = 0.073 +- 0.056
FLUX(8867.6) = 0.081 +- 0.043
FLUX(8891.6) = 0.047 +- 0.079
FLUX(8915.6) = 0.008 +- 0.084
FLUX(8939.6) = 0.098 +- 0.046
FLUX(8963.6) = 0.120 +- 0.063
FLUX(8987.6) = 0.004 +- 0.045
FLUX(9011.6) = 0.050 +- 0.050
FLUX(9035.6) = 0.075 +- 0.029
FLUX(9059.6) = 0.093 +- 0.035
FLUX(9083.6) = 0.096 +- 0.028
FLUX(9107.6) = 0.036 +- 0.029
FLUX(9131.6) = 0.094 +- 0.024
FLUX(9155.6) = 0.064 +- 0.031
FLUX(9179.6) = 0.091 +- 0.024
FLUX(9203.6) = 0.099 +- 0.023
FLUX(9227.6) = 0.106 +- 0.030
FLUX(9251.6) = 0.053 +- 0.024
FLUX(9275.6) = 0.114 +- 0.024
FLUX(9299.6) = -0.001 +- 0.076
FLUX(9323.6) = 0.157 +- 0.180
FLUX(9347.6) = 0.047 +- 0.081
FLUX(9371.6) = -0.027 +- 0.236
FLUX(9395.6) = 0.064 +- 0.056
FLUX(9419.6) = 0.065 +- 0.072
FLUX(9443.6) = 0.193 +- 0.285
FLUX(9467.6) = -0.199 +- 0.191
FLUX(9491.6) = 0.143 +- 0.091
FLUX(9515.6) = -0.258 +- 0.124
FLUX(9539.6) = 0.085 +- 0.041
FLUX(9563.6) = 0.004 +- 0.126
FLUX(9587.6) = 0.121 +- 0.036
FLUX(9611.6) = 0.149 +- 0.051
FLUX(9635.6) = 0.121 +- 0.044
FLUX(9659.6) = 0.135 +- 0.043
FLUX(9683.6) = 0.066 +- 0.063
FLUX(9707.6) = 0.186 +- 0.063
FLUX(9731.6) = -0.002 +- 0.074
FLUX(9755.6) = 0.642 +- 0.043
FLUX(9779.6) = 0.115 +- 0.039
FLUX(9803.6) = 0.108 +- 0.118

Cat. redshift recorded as 1.62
